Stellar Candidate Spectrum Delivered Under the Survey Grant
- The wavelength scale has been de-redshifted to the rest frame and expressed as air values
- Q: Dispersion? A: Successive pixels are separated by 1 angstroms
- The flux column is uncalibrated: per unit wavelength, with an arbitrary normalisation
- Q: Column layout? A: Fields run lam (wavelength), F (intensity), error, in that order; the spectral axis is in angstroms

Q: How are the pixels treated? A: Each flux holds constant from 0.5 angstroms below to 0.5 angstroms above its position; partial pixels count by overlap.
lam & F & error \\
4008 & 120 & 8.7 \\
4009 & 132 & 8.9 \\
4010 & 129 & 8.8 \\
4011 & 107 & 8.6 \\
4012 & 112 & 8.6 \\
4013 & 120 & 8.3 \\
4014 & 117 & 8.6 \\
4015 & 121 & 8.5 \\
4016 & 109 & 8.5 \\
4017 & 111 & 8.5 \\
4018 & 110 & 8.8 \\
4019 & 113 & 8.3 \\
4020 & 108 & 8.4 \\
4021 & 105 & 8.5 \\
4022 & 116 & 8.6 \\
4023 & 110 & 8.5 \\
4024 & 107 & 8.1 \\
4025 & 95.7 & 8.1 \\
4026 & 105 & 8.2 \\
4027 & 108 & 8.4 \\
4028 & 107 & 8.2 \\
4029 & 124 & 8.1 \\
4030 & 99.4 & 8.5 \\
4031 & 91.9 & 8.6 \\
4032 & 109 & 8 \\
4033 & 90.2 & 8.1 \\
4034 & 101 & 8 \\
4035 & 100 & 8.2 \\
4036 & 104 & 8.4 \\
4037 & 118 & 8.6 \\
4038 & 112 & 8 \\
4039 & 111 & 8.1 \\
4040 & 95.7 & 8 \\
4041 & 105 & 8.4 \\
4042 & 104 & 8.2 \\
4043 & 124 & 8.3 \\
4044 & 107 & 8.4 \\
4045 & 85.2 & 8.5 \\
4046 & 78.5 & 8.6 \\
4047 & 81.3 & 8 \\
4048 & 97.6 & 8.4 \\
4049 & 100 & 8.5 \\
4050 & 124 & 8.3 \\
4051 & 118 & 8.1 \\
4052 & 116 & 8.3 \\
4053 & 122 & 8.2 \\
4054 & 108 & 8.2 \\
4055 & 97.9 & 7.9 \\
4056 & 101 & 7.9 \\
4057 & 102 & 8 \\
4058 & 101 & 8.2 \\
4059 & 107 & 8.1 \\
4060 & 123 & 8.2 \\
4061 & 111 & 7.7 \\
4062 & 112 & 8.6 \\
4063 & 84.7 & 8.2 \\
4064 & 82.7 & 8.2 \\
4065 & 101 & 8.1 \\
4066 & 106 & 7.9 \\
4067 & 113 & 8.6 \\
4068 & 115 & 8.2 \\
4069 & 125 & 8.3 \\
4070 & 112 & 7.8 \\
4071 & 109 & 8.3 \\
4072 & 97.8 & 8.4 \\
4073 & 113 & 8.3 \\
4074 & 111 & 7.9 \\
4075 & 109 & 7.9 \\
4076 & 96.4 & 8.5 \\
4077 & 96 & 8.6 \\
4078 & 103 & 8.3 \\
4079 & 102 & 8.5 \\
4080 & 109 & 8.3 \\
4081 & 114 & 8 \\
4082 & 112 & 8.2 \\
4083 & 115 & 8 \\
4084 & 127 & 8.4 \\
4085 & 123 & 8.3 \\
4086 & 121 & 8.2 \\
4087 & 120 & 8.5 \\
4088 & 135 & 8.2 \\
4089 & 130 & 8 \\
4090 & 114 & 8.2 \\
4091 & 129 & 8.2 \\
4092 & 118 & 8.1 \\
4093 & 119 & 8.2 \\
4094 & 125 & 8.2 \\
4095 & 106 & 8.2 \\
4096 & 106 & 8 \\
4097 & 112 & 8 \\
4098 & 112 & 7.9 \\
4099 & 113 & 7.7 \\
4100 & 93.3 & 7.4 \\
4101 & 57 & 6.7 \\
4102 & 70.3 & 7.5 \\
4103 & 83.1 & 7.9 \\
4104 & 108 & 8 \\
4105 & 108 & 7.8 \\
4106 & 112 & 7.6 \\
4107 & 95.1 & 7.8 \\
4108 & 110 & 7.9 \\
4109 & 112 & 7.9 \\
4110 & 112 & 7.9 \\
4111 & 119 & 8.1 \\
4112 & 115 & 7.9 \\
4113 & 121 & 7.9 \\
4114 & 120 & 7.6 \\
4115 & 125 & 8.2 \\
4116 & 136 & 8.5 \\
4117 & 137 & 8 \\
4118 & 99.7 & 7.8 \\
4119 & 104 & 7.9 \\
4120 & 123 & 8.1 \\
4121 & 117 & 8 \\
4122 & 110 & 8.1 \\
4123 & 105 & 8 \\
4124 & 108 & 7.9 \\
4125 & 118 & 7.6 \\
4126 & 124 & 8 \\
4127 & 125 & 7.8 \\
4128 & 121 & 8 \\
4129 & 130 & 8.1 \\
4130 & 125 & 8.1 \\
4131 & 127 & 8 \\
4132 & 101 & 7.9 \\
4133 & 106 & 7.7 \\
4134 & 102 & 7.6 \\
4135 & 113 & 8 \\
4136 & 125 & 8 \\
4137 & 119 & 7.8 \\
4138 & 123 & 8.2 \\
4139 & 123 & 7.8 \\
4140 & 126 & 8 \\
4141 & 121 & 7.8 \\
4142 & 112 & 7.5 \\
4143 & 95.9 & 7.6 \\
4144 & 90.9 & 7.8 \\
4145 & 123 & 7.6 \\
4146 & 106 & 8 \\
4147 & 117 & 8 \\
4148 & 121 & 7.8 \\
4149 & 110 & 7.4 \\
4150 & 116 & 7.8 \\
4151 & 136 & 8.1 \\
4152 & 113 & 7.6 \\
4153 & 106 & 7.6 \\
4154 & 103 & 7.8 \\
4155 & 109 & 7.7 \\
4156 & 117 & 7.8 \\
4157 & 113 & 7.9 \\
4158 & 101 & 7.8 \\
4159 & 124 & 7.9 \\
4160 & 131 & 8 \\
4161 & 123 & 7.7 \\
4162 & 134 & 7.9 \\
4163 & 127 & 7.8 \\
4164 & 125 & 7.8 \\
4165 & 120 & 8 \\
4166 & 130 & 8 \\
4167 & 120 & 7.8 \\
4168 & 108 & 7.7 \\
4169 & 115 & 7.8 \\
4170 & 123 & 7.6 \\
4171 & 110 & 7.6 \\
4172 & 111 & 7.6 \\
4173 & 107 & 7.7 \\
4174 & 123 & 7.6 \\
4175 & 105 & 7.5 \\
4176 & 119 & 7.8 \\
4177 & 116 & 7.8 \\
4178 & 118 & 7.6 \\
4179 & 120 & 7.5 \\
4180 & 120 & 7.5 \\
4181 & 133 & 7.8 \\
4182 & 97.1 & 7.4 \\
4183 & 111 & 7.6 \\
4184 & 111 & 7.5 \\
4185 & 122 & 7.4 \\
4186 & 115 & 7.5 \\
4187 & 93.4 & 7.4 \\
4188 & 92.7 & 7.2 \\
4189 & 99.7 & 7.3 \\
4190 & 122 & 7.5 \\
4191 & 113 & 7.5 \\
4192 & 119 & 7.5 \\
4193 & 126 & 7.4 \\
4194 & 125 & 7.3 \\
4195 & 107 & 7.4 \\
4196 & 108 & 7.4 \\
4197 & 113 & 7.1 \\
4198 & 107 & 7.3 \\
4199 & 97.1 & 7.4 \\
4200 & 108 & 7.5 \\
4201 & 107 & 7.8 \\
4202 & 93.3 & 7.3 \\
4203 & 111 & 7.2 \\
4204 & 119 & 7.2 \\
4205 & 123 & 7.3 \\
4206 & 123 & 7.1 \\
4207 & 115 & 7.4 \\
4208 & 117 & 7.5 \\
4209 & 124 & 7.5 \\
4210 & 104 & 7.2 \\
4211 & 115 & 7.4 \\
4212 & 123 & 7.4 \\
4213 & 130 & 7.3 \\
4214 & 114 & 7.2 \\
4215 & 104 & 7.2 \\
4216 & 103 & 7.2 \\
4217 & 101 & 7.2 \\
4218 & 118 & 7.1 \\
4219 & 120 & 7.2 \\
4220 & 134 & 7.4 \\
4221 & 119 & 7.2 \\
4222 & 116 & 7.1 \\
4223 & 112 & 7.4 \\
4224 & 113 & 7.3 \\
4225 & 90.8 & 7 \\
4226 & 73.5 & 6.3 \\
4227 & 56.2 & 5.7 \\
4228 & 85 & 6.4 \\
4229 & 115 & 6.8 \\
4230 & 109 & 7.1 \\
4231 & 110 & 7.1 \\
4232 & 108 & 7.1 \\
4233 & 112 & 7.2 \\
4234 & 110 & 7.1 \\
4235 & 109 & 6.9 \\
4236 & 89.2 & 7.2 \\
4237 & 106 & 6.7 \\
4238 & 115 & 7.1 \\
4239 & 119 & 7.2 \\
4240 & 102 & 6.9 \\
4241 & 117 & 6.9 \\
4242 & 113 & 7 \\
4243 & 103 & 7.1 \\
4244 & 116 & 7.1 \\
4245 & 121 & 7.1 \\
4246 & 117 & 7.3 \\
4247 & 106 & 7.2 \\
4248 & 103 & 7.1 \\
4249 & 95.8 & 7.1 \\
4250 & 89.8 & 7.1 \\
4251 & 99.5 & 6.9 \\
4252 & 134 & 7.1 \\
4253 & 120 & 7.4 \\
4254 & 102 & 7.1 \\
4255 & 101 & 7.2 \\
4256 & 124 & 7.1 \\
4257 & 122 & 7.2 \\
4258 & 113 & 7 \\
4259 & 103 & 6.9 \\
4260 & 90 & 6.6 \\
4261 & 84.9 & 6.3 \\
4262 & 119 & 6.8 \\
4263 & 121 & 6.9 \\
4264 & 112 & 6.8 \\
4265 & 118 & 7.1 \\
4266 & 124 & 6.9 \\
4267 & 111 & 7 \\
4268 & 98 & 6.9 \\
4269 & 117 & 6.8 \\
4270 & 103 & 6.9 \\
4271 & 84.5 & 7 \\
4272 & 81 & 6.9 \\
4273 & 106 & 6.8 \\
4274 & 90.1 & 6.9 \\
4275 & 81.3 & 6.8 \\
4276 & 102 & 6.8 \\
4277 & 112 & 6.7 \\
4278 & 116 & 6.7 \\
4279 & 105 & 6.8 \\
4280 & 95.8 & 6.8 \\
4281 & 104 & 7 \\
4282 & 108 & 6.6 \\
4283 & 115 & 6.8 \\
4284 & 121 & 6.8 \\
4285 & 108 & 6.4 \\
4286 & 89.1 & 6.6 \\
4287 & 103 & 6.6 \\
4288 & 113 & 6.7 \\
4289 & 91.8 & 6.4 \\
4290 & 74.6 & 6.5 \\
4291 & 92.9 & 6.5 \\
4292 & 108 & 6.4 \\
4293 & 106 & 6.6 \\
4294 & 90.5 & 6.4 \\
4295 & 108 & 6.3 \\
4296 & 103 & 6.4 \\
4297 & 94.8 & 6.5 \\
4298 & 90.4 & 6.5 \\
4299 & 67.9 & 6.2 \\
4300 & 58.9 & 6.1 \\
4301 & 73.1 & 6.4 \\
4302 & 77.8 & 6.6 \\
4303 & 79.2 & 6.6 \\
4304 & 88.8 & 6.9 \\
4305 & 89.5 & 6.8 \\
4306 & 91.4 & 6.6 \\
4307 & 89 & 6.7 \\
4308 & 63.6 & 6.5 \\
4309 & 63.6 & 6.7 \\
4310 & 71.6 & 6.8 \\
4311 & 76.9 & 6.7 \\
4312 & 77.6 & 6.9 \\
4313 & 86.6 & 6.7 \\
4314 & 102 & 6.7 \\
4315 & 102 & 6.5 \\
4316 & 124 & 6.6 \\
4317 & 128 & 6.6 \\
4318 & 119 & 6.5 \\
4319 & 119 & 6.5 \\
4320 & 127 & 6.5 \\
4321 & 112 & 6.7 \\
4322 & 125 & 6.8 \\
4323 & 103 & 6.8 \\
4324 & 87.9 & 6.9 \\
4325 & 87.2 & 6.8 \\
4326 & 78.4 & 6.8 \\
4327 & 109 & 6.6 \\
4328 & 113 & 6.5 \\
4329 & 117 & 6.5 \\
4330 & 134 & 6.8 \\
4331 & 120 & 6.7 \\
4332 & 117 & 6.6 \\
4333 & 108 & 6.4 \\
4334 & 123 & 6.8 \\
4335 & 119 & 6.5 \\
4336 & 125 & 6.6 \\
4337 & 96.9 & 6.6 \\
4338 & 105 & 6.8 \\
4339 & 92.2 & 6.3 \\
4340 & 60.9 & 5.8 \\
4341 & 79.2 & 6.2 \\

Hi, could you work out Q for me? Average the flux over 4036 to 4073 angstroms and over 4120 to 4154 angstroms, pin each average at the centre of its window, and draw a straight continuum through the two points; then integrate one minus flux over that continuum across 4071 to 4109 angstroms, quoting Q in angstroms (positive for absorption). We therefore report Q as 0.40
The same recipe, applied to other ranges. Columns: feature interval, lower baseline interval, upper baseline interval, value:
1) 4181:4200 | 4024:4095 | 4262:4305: -1.4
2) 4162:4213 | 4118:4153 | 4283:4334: -2.0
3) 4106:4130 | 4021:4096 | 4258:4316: -2.7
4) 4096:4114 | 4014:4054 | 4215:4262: 0.5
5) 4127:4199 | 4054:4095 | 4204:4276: -3.9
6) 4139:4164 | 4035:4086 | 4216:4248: -2.0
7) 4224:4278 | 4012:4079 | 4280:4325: -3.9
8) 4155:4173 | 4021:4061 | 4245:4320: -2.9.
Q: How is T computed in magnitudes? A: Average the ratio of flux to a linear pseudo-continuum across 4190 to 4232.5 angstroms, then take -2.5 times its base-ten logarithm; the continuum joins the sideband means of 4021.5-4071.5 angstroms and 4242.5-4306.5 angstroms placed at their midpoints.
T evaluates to -0.08 mag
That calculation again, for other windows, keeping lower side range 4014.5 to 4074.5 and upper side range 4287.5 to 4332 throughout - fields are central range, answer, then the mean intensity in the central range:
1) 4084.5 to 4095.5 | -0.17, 122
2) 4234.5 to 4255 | -0.10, 109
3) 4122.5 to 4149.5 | -0.12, 115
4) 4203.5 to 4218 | -0.15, 115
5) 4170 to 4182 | -0.15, 116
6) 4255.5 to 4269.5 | -0.13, 111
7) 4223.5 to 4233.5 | 0.02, 97.2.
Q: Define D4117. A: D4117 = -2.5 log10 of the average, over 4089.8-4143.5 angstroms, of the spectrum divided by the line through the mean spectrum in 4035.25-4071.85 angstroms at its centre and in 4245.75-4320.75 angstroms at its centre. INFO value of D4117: -0.09 mag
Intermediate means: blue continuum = 106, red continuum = 100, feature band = 113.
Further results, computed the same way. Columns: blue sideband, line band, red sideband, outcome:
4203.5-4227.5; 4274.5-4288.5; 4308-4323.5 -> -0.01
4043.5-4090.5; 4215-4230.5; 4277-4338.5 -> -0.01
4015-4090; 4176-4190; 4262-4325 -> -0.09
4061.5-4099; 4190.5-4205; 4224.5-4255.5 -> -0.05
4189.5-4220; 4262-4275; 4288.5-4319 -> -0.07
